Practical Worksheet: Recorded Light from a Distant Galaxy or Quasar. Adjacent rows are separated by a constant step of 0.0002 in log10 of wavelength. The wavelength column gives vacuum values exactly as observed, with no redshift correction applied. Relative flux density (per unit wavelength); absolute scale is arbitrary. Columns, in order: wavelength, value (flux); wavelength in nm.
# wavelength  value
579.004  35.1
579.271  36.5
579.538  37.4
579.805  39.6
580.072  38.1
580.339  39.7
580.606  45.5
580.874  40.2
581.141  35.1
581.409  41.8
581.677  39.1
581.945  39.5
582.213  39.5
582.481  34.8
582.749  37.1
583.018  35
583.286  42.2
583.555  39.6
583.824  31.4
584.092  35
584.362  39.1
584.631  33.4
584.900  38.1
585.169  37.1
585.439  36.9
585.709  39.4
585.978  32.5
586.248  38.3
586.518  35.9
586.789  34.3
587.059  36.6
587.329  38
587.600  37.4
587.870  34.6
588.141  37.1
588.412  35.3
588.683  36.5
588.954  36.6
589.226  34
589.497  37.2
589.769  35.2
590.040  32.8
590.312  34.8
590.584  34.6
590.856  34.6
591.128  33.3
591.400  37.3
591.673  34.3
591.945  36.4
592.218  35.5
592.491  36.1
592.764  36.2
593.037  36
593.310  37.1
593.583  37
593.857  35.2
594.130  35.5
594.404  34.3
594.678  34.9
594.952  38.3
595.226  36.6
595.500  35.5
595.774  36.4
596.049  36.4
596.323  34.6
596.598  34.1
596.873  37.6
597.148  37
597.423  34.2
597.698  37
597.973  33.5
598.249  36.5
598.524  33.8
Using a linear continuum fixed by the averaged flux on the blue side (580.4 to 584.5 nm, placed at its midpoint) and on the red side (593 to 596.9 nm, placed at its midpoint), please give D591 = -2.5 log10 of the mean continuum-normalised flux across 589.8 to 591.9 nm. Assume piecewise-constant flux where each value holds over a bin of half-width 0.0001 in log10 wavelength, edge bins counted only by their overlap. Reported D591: 0.063 mag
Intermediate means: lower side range 38.3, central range 34.7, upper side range 35.9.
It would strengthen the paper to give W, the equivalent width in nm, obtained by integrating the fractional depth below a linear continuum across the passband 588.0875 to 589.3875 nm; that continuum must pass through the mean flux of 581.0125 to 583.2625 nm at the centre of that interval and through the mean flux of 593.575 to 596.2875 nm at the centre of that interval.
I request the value 0.04 nm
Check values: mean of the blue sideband 38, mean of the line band 35.8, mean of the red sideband 35.9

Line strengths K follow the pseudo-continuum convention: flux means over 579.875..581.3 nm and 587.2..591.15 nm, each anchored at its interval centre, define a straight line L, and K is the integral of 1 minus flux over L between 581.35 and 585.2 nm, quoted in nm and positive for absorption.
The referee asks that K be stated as 0.10 nm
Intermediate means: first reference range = 39.8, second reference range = 35.5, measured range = 37.4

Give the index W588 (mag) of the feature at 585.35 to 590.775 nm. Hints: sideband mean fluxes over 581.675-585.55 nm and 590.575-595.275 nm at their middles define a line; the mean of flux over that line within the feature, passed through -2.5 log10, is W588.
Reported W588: 0.02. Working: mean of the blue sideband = 37.1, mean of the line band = 35.9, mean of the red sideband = 35.7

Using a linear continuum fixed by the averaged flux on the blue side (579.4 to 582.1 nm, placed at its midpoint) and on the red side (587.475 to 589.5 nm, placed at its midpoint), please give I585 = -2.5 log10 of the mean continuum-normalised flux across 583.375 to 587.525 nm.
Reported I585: 0.03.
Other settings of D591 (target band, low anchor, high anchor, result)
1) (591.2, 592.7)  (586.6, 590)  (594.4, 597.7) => 0.004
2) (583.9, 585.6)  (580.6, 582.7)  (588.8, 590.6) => 0.029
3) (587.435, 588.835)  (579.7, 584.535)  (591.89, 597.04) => 0.030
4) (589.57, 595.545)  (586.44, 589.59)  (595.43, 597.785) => 0.013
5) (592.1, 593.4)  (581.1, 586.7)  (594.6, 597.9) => 0.006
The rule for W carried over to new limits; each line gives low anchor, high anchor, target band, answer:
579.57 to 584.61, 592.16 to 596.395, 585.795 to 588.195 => 0.082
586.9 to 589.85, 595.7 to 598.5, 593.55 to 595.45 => -0.004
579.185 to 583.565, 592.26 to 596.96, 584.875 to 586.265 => 0.040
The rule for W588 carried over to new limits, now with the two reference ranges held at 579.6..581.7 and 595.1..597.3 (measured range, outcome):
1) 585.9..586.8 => 0.086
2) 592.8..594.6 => 0.024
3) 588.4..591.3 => 0.077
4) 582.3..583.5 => 0.050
